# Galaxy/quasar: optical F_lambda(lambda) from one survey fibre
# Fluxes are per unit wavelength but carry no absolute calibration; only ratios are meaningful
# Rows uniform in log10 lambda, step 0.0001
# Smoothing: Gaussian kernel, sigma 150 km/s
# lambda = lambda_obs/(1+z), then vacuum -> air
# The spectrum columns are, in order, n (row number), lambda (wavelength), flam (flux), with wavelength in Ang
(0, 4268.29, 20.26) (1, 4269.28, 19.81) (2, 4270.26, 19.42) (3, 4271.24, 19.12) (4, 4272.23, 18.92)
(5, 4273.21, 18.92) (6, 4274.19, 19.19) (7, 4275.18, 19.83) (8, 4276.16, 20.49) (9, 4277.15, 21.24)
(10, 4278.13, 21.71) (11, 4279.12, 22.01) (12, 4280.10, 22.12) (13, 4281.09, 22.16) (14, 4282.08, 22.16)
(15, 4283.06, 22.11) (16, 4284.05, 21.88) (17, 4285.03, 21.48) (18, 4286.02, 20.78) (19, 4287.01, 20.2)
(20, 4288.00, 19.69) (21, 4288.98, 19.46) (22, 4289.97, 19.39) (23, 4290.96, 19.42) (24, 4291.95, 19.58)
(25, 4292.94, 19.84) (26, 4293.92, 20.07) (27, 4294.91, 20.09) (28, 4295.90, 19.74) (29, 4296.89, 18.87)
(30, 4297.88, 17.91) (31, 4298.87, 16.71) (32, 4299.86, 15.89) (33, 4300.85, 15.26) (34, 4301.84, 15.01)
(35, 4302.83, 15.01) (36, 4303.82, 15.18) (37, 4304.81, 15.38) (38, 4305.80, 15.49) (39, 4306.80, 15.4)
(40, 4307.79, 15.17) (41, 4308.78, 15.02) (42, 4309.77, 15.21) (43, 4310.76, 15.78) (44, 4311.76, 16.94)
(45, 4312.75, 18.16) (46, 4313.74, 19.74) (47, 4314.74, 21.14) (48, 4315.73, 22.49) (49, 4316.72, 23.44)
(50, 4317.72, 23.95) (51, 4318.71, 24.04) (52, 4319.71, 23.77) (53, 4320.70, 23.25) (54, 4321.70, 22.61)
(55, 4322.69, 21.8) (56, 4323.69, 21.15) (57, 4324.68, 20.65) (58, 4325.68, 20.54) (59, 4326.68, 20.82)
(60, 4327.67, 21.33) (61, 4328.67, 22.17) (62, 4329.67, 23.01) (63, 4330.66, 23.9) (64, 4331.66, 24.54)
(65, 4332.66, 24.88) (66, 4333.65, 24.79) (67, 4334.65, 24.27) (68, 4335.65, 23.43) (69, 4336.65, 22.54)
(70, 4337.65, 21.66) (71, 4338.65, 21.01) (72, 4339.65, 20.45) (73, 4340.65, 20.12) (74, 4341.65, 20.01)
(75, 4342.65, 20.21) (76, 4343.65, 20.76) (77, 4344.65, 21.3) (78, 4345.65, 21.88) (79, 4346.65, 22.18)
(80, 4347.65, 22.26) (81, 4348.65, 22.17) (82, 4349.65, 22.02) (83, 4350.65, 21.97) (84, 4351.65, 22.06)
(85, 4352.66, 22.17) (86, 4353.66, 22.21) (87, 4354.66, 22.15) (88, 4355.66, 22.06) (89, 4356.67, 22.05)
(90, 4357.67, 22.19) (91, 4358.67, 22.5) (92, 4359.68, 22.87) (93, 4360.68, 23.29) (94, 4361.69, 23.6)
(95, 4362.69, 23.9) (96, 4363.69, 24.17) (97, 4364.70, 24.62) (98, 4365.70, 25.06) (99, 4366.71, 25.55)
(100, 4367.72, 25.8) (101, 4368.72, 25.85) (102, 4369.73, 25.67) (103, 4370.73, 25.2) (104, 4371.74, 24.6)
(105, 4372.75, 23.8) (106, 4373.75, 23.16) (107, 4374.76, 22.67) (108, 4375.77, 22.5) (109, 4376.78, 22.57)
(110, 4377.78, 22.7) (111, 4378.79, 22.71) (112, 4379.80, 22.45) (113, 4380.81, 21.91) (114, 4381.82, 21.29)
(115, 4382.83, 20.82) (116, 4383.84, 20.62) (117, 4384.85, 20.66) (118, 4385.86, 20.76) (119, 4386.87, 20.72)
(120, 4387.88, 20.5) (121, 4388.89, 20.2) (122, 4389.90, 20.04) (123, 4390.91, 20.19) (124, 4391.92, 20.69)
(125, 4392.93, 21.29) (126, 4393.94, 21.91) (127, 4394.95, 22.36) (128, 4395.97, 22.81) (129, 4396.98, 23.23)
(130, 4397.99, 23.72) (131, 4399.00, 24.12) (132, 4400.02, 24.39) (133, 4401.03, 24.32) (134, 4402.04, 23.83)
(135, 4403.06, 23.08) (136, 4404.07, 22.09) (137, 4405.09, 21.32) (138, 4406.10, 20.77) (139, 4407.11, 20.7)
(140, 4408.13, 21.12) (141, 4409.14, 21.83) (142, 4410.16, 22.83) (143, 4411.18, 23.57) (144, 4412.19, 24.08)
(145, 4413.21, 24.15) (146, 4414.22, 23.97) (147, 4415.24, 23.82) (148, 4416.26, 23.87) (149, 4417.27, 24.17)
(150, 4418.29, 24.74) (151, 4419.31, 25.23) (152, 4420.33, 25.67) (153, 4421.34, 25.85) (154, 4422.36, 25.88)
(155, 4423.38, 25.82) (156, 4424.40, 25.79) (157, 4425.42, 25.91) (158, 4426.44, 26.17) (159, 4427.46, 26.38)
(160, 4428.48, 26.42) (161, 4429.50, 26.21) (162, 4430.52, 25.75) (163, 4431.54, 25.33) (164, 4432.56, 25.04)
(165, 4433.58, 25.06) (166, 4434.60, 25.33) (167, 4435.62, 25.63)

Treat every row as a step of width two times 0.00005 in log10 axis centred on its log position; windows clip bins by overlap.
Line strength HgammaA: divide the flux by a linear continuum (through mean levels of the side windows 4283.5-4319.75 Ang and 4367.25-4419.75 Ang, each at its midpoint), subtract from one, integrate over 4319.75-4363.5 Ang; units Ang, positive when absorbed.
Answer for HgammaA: -3.9 Ang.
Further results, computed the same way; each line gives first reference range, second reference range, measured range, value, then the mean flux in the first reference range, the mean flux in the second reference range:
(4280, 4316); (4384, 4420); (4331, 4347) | -1.68 Ang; 18.5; 22.5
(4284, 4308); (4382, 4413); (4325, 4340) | -2.42 Ang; 18.1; 22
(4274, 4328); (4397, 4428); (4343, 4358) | -0.28 Ang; 19.6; 24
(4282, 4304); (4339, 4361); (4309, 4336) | -1.68 Ang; 18.9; 21.8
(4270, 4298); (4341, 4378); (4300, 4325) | 2.99 Ang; 20.3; 23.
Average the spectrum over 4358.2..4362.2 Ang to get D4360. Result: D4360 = 23.1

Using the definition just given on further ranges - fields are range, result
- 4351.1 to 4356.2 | 22.1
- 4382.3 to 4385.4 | 20.7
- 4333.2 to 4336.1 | 24.1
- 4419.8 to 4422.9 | 25.8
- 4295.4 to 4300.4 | 17.8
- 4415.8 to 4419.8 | 24.5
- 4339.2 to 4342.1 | 20.2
